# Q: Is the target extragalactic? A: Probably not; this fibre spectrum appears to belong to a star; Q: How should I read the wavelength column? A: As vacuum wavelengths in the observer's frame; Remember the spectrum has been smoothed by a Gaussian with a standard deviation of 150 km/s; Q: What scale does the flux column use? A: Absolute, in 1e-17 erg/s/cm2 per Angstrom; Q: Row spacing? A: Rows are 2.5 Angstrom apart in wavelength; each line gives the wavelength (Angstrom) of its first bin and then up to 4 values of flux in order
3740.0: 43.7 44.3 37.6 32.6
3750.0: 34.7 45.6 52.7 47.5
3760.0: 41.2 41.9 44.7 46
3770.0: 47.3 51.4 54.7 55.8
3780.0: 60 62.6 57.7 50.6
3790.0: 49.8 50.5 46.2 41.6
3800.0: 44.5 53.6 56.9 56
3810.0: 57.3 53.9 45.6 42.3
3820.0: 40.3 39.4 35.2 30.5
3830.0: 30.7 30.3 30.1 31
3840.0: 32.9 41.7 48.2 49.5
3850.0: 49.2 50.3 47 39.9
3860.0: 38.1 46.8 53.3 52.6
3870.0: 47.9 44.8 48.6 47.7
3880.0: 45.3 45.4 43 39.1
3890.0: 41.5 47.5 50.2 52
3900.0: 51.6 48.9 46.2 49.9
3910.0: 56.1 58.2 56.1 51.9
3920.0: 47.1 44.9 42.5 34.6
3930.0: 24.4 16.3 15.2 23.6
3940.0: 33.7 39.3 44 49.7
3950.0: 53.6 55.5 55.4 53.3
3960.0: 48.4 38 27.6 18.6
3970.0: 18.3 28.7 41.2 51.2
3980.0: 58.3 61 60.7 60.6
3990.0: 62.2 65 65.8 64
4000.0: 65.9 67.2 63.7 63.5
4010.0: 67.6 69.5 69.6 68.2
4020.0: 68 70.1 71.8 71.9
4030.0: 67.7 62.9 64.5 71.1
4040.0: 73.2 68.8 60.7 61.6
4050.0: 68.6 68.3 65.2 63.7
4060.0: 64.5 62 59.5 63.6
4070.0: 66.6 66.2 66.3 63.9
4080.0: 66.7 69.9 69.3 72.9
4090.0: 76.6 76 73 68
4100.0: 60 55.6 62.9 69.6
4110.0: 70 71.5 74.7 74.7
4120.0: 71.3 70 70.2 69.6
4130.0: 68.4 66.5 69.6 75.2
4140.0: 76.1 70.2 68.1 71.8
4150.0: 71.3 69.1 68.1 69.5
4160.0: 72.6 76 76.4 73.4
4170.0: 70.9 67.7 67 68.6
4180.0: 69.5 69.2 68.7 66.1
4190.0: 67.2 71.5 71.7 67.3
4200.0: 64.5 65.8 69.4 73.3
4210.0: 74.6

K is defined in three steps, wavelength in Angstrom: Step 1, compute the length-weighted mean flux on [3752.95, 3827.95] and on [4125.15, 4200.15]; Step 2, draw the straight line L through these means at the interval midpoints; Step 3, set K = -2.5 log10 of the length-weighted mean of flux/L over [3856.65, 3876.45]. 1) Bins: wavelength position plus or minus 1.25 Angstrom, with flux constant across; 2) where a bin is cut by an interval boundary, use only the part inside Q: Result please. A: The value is 0.14 mag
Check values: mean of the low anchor 48.8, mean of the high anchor 70.1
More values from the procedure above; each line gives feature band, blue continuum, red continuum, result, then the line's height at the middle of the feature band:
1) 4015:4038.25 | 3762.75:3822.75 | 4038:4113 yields -0.07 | 64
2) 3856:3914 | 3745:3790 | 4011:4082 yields 0.18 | 56.1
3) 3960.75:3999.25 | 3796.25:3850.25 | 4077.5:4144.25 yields 0.19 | 57.4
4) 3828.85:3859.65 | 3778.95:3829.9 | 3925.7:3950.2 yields 0.09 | 43.7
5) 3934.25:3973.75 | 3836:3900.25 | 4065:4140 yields 0.38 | 54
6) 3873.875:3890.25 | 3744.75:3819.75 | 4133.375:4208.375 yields 0.22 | 54.3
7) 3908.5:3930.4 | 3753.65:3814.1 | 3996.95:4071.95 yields 0.25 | 59.4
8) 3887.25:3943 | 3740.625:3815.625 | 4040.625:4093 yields 0.33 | 57.3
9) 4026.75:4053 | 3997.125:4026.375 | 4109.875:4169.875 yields 0.02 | 68.4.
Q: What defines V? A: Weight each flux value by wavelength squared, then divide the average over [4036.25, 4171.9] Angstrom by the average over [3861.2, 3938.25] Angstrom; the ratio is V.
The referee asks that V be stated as 1.72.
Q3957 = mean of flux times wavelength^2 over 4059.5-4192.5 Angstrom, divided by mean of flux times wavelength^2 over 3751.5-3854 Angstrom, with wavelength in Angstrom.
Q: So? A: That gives 1.8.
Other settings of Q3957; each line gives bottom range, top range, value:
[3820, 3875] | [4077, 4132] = 1.90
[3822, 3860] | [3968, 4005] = 1.51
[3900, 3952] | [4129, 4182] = 1.88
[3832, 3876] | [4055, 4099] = 1.73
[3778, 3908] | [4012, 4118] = 1.64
